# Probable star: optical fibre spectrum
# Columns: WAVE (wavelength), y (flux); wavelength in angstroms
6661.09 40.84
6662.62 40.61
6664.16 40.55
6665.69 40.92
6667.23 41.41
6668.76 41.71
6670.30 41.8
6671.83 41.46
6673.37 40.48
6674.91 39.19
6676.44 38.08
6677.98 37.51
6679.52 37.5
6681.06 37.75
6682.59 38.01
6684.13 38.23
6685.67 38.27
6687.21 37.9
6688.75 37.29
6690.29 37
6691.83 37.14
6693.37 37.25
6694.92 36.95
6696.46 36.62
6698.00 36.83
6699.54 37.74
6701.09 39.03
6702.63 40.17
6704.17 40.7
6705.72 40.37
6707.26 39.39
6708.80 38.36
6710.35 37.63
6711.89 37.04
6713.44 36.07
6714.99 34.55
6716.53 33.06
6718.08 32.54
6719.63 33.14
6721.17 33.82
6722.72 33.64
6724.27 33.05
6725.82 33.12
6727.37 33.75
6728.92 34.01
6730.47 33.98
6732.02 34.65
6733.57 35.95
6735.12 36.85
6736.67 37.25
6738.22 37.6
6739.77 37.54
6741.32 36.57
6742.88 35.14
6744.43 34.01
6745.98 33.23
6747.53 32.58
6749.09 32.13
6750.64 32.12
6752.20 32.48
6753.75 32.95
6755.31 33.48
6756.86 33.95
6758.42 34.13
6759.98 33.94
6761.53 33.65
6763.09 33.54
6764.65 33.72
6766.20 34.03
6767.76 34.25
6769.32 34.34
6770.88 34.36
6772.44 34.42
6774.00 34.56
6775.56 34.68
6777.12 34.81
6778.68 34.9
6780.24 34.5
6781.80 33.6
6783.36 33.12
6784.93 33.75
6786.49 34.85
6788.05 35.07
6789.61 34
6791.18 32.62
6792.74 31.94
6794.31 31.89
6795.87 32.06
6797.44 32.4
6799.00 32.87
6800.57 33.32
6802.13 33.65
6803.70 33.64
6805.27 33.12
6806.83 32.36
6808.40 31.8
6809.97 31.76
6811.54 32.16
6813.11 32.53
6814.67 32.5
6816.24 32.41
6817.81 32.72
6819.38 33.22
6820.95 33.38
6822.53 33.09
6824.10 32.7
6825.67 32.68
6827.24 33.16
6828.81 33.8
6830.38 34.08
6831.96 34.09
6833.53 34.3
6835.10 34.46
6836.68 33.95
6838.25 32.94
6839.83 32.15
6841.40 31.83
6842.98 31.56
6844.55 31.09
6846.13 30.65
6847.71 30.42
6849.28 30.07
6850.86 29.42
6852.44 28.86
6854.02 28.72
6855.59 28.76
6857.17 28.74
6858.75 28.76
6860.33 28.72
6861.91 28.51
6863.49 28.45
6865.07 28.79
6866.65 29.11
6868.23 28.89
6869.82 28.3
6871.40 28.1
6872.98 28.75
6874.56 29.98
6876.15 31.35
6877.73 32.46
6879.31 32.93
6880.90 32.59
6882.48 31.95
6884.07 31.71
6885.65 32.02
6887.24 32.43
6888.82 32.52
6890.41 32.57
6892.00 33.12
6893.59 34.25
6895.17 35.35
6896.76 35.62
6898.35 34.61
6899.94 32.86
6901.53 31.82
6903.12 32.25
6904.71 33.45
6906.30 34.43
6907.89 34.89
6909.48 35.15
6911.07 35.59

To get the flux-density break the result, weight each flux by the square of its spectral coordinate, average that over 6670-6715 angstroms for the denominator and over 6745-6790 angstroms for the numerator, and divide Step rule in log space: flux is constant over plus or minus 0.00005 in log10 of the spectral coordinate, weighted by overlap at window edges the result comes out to 0.91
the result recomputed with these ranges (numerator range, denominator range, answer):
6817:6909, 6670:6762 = 0.92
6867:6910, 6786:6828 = 1.01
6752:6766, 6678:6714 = 0.90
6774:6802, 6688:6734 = 0.95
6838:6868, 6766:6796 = 0.90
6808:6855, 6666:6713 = 0.87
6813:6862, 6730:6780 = 0.94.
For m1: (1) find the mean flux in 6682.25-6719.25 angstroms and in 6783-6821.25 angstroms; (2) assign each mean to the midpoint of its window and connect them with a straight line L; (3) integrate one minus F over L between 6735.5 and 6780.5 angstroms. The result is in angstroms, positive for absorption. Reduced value 0.7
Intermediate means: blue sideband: 37.4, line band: 34.3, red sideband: 32.9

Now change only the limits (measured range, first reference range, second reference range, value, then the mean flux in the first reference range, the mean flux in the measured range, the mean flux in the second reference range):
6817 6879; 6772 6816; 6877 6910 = 4.1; 33.3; 31.1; 33.3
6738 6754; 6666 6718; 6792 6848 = 0.8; 38.2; 34.1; 32.7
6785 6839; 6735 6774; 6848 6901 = -0.8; 34.3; 33.1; 30.9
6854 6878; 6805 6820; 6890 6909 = 3.0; 32.4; 29.1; 33.8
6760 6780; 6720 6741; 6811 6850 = -0.1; 35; 34.3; 32.6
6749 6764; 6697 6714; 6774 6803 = 0.9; 38.5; 33.3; 33.6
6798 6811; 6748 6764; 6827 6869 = -0.3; 33.2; 32.8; 30.9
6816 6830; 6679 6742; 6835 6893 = -0.4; 36.5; 33.1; 30.7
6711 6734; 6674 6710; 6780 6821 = 1.6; 38.1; 34.1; 33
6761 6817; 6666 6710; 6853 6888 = 0.8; 38.7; 33.4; 30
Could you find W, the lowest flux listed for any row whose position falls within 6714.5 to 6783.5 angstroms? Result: 32.12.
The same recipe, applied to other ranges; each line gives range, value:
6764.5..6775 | 33.72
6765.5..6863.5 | 28.45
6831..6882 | 28.1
